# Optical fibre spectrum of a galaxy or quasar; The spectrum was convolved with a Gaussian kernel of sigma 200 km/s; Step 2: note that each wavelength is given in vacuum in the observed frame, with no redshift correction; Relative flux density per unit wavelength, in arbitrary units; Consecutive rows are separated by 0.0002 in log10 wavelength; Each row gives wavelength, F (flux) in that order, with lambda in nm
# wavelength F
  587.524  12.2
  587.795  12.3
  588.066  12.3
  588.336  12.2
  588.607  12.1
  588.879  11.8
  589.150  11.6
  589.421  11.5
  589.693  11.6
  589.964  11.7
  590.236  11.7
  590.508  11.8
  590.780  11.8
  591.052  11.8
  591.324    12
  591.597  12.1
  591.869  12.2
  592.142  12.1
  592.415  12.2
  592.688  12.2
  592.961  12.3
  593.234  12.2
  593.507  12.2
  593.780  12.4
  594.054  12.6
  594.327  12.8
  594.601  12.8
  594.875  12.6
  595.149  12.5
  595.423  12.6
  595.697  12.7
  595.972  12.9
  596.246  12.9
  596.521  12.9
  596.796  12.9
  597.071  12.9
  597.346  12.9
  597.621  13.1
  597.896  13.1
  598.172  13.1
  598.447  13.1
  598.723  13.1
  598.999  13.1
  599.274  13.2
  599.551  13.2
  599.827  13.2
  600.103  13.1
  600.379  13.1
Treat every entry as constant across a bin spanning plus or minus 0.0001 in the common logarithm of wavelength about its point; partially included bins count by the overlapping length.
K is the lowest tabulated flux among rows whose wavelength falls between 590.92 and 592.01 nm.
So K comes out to 11.8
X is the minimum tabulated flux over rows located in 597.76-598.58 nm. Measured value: 13.1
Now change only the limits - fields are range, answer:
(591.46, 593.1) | 12.1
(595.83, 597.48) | 12.9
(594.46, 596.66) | 12.5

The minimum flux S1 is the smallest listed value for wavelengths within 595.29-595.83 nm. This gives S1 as 12.6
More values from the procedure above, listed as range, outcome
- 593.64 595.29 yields 12.4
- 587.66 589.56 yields 11.5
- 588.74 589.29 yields 11.6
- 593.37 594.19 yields 12.2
